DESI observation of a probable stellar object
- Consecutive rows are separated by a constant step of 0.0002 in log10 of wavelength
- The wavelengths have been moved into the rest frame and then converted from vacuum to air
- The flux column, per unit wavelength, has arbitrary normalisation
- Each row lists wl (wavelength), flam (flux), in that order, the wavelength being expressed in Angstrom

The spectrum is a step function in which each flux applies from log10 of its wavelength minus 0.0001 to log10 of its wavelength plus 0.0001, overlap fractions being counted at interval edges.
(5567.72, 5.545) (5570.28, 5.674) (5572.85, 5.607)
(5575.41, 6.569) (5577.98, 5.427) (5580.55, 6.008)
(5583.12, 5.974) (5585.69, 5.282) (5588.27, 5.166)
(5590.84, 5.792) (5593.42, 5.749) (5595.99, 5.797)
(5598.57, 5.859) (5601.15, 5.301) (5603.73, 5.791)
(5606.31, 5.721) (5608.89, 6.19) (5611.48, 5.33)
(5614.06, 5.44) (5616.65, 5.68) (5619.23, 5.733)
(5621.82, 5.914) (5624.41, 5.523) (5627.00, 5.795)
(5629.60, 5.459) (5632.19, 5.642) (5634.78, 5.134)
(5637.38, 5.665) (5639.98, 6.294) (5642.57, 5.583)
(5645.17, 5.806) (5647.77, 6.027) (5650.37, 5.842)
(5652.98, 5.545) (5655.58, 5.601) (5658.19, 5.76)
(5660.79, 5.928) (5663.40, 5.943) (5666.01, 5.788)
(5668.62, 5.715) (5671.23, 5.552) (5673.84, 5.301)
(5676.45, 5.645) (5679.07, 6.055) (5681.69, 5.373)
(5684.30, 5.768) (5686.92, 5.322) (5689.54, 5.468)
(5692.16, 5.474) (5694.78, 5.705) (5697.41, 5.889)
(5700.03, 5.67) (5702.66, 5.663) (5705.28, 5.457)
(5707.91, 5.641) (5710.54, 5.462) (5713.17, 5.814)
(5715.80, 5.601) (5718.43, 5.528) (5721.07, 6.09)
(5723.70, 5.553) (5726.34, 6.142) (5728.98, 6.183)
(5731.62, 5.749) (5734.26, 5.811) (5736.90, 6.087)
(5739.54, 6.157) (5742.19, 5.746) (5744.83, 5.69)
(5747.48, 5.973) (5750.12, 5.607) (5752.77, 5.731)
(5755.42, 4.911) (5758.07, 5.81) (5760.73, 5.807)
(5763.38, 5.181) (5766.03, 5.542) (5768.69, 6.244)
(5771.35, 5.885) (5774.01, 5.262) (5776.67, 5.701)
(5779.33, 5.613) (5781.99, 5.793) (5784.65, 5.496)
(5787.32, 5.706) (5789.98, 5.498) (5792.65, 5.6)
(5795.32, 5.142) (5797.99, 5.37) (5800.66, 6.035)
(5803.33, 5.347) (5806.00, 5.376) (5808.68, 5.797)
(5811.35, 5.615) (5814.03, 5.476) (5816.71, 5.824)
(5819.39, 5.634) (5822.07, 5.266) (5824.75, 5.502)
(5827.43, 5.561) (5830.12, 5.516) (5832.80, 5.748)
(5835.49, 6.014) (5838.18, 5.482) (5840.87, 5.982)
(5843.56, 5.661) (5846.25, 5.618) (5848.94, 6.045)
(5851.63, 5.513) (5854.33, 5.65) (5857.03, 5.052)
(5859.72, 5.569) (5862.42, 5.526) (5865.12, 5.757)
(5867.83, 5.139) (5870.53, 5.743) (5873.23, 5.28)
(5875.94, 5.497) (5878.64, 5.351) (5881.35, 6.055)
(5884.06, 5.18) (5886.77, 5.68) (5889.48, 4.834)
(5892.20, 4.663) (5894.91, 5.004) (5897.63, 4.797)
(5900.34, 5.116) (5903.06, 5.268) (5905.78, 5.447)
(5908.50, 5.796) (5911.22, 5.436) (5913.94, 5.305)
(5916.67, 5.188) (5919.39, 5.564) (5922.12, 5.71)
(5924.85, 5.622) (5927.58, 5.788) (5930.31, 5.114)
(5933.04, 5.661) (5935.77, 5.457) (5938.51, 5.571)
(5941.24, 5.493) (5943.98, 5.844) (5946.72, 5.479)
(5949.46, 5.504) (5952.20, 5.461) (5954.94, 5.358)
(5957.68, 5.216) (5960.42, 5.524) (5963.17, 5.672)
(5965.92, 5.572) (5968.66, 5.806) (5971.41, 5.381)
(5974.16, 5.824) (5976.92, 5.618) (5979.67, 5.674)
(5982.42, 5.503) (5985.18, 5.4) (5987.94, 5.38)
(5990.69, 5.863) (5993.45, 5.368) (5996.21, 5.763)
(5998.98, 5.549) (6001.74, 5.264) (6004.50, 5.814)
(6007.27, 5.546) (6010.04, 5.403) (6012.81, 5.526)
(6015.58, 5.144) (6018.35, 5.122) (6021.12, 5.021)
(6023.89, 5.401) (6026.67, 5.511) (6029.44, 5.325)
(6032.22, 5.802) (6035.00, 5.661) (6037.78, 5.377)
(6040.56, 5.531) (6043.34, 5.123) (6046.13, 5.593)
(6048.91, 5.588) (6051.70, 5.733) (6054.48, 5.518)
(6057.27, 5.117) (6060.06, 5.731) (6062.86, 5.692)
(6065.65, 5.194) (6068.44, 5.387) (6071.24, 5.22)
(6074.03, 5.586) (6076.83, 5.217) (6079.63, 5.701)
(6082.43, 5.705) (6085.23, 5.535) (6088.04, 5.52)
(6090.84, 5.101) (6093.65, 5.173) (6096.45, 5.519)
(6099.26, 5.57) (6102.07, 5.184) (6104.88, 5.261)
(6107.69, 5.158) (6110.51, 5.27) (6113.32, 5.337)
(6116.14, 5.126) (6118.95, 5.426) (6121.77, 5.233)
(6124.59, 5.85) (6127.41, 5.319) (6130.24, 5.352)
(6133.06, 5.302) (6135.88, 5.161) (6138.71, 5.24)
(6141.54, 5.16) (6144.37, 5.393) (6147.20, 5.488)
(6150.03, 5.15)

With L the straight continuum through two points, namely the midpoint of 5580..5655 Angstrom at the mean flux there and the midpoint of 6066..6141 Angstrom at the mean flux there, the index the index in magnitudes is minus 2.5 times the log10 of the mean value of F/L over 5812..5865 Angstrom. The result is -0.02 mag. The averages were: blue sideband 5.69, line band 5.62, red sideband 5.36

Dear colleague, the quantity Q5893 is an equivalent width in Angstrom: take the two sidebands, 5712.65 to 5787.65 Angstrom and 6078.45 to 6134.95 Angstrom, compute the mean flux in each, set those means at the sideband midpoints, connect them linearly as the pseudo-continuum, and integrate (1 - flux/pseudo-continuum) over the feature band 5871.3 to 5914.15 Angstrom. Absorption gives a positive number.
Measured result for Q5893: 2.3 Angstrom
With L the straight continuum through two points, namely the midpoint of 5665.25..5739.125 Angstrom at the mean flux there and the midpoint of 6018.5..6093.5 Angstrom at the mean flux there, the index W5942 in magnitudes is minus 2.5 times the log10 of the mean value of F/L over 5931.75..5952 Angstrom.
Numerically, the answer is -0.01 mag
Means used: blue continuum 5.7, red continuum 5.45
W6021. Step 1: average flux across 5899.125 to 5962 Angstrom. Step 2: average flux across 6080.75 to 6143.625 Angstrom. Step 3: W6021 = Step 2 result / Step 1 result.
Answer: 0.98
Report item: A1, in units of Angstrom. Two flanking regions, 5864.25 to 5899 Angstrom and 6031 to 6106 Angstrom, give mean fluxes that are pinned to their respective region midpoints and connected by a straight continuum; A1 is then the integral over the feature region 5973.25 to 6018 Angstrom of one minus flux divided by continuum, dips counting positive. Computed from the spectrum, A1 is -1.10 Angstrom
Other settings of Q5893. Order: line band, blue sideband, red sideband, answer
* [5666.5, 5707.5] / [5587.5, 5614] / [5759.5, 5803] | 0.2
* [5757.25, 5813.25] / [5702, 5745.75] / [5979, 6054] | 1.2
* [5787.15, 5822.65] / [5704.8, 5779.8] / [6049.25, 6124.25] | 0.7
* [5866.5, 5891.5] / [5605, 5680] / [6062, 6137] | 0.6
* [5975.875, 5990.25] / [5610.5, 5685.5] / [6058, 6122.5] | -0.2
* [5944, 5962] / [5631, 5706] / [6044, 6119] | 0.1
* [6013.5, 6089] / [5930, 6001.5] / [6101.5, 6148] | -0.4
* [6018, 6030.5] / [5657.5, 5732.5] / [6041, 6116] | 0.4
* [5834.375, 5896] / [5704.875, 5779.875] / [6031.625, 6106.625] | 1.5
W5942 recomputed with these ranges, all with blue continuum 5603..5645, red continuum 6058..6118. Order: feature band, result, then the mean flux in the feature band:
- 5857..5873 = 0.01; 5.49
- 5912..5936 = 0.00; 5.49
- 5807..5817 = -0.02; 5.65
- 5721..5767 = -0.03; 5.76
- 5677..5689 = 0.01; 5.62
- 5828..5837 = -0.04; 5.73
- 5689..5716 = 0.00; 5.63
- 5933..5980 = -0.02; 5.56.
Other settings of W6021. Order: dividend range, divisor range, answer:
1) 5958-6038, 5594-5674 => 0.97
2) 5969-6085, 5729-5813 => 0.97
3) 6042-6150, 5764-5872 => 0.96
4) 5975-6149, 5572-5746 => 0.95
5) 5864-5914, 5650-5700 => 0.94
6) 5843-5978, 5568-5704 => 0.96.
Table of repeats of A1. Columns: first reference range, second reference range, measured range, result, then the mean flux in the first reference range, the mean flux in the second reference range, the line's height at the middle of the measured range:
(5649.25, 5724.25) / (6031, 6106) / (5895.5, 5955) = 0.9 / 5.66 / 5.46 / 5.53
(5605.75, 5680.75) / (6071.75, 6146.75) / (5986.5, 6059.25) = -0.5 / 5.71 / 5.36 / 5.43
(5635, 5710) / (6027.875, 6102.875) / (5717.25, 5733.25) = -0.6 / 5.68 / 5.46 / 5.65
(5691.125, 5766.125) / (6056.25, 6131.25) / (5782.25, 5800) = 0.5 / 5.72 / 5.39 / 5.66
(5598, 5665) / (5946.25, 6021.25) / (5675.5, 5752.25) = -1.0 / 5.71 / 5.5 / 5.66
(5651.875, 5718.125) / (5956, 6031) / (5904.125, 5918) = 0.2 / 5.64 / 5.49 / 5.53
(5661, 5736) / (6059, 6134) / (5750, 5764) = 0.3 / 5.7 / 5.39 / 5.65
